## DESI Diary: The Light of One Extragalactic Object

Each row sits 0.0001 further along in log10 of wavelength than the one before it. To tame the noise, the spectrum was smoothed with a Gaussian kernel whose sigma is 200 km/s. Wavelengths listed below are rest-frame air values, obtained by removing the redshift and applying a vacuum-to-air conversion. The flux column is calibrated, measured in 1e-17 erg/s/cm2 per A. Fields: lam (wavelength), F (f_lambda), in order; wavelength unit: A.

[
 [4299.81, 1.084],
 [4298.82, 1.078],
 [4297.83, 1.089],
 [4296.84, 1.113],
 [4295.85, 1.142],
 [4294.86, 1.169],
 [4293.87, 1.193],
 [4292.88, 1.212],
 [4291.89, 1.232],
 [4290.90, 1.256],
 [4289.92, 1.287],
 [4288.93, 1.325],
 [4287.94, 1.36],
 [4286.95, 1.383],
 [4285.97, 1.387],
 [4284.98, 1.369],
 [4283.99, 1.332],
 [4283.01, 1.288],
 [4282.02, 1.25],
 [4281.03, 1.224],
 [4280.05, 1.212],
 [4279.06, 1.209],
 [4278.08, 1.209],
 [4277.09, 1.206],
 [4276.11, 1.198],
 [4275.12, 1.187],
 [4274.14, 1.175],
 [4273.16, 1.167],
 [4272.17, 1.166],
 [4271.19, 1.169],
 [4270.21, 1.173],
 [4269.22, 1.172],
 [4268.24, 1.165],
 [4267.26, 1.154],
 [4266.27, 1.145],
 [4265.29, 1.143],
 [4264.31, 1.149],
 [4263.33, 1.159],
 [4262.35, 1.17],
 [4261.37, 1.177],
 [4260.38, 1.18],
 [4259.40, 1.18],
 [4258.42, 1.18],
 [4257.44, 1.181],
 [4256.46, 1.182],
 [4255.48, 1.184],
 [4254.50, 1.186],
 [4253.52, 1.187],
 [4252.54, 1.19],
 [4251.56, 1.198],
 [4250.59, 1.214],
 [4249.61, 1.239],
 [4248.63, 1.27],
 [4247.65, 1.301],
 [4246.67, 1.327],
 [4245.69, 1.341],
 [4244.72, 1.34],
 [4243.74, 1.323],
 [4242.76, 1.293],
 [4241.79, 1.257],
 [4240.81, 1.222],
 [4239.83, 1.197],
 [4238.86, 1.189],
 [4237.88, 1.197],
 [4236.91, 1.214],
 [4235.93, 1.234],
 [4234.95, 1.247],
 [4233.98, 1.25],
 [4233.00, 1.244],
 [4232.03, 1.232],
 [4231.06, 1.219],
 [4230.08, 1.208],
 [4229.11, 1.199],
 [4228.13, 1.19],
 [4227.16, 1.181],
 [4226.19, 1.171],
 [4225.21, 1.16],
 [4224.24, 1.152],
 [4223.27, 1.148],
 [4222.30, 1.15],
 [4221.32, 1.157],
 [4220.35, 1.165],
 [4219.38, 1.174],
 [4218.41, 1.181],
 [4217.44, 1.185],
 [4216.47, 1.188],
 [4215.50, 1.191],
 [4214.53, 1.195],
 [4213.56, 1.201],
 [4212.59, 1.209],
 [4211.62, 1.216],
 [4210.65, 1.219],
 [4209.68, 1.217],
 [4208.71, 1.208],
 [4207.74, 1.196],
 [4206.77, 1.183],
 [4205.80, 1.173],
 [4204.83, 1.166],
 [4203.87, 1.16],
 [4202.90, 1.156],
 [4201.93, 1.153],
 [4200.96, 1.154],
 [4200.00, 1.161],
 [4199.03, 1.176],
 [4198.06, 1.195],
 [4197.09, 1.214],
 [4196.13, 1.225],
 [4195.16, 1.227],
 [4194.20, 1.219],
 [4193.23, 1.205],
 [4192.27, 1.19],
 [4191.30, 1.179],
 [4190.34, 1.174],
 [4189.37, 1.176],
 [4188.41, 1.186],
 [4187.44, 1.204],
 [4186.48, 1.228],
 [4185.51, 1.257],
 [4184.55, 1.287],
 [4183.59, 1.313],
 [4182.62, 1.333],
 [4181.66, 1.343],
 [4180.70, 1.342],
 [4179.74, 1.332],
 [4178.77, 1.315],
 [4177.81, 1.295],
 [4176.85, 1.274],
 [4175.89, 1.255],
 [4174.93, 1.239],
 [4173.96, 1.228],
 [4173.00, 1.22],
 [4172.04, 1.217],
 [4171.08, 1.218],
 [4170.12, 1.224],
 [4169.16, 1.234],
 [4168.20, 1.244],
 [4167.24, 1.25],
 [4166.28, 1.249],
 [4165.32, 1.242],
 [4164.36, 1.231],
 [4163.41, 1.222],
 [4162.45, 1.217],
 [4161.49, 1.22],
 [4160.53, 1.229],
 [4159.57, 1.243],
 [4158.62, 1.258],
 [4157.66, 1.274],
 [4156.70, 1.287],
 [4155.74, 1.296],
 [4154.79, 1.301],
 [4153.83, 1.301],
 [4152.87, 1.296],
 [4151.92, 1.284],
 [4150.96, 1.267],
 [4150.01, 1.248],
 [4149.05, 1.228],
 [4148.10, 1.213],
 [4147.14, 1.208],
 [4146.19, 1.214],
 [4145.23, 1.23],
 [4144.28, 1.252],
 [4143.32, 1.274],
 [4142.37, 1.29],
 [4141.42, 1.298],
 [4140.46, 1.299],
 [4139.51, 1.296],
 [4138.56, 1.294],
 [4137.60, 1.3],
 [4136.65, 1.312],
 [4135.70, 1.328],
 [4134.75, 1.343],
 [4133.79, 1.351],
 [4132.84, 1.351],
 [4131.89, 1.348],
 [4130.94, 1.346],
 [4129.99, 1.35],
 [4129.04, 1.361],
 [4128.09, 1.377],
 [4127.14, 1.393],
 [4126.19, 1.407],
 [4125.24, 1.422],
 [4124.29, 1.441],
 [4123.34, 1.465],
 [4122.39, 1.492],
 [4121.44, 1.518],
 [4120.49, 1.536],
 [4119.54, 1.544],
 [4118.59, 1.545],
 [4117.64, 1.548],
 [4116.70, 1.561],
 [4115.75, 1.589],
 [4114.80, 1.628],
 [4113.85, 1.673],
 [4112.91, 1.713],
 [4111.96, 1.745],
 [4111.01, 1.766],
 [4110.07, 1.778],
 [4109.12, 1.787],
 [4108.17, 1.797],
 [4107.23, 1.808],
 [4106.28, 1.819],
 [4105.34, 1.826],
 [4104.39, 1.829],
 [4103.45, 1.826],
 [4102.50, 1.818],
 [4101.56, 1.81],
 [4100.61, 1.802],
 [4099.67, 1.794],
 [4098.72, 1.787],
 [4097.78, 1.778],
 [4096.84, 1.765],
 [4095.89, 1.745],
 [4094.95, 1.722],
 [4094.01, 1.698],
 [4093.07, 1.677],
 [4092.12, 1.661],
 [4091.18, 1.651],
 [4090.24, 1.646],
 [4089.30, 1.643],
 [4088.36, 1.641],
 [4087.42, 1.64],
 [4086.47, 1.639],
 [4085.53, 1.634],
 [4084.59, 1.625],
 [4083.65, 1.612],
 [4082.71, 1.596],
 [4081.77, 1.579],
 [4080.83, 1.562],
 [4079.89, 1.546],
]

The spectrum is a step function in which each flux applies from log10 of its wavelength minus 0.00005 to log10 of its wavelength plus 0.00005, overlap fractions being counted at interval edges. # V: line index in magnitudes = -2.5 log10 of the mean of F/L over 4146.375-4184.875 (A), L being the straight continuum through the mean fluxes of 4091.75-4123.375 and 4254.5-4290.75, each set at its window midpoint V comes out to 0.21 mag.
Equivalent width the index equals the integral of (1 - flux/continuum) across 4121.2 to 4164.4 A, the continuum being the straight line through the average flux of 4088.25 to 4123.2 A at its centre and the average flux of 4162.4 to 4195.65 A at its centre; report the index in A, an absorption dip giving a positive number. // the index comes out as 4.8 A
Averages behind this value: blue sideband 1.7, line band 1.31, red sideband 1.25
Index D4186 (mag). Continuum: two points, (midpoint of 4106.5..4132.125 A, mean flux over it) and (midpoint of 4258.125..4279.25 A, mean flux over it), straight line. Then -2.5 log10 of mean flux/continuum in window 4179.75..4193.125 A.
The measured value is 0.11 mag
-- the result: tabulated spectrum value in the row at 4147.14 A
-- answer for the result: 1.208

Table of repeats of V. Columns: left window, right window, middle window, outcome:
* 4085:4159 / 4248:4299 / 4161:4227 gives 0.13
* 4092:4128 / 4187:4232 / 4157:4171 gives 0.14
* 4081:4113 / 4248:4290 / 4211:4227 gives 0.16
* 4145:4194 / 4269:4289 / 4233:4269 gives 0.03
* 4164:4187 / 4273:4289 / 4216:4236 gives 0.06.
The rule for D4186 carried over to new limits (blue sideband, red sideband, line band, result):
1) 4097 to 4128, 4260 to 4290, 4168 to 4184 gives 0.17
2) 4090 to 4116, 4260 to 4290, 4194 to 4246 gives 0.15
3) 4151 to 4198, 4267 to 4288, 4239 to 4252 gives -0.03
